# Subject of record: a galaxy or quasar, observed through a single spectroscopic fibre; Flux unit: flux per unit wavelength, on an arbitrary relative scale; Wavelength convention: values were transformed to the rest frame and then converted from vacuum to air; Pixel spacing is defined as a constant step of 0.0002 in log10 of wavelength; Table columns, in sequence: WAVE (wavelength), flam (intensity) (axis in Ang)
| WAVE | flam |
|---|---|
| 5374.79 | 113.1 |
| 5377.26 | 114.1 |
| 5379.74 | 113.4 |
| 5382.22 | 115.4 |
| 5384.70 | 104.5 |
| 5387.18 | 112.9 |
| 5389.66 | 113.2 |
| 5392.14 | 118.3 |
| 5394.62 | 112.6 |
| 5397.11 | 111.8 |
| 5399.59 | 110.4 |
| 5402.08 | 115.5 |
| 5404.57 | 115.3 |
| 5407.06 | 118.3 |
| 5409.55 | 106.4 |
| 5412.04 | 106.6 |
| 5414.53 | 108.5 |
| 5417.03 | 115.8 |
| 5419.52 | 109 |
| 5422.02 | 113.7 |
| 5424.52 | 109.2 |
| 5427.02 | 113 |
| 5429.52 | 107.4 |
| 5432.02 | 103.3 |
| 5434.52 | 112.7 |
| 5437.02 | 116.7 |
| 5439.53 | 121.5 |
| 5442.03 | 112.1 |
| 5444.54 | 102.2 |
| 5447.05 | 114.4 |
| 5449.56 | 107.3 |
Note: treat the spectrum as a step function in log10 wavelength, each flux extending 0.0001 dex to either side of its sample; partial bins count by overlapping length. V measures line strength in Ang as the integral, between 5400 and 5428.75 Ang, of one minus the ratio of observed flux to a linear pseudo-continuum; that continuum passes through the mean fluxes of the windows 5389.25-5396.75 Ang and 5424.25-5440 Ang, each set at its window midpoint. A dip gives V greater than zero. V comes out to 0.3 Ang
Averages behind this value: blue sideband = 115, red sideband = 112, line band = 112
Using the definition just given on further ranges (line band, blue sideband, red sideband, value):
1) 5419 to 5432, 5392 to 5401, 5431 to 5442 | 0.41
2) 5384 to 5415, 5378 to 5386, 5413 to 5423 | -0.20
